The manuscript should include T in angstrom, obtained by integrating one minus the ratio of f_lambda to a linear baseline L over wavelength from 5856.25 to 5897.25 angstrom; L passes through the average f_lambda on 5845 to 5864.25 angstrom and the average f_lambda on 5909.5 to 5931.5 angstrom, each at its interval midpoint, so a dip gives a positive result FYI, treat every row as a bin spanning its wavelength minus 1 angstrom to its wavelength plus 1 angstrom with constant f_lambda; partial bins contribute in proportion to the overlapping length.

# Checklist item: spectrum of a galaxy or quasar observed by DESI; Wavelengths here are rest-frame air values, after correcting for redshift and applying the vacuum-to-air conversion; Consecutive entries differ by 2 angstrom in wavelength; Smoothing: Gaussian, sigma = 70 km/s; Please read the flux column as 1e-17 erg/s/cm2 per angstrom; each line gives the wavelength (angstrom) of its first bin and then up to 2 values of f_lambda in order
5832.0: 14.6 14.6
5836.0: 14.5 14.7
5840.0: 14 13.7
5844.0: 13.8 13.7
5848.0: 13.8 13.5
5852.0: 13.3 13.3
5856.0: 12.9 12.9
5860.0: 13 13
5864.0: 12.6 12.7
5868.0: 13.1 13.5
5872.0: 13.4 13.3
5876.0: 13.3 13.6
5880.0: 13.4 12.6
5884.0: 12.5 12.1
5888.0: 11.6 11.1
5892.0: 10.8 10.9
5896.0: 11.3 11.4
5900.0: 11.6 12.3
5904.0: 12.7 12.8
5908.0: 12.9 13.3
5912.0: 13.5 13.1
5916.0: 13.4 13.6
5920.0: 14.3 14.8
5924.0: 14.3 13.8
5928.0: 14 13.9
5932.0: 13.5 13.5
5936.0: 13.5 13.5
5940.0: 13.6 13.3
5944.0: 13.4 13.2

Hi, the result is 2.70 angstrom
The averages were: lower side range 13.2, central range 12.5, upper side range 13.8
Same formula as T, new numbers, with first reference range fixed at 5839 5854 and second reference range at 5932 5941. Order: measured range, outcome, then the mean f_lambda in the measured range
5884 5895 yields 1.77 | 11.4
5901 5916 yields 0.65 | 13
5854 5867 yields 0.72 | 12.9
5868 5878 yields 0.18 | 13.4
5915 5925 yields -0.39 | 14.1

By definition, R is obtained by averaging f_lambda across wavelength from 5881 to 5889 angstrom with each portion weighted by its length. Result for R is 12.2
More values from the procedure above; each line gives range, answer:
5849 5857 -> 13.2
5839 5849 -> 13.8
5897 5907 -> 12.2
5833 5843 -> 14.3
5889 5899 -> 11.1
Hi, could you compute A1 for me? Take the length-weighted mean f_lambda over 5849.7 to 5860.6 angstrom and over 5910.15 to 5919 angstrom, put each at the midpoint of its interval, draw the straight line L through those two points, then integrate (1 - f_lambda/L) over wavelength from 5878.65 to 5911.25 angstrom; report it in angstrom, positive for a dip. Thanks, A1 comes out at 2.93 angstrom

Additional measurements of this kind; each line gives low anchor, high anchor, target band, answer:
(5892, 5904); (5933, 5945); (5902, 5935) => -2.8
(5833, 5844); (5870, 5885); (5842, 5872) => 1.1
